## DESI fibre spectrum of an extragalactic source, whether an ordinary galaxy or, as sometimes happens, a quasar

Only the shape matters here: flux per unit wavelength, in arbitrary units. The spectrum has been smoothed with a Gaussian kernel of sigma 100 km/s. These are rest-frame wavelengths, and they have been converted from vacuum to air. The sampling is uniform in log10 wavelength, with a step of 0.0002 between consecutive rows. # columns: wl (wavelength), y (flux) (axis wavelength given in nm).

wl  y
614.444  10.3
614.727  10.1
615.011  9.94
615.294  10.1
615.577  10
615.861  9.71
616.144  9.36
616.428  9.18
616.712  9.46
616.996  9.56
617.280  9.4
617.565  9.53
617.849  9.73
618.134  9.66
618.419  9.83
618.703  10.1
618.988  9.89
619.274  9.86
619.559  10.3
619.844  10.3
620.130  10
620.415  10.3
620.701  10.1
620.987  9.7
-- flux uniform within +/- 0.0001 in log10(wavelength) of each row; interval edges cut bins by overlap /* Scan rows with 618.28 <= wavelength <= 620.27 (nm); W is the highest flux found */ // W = 10.3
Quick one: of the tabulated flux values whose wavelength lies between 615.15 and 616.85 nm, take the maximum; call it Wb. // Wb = 10.1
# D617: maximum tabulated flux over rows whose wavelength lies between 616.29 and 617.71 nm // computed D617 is 9.56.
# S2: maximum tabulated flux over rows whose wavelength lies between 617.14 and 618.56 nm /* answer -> 9.83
